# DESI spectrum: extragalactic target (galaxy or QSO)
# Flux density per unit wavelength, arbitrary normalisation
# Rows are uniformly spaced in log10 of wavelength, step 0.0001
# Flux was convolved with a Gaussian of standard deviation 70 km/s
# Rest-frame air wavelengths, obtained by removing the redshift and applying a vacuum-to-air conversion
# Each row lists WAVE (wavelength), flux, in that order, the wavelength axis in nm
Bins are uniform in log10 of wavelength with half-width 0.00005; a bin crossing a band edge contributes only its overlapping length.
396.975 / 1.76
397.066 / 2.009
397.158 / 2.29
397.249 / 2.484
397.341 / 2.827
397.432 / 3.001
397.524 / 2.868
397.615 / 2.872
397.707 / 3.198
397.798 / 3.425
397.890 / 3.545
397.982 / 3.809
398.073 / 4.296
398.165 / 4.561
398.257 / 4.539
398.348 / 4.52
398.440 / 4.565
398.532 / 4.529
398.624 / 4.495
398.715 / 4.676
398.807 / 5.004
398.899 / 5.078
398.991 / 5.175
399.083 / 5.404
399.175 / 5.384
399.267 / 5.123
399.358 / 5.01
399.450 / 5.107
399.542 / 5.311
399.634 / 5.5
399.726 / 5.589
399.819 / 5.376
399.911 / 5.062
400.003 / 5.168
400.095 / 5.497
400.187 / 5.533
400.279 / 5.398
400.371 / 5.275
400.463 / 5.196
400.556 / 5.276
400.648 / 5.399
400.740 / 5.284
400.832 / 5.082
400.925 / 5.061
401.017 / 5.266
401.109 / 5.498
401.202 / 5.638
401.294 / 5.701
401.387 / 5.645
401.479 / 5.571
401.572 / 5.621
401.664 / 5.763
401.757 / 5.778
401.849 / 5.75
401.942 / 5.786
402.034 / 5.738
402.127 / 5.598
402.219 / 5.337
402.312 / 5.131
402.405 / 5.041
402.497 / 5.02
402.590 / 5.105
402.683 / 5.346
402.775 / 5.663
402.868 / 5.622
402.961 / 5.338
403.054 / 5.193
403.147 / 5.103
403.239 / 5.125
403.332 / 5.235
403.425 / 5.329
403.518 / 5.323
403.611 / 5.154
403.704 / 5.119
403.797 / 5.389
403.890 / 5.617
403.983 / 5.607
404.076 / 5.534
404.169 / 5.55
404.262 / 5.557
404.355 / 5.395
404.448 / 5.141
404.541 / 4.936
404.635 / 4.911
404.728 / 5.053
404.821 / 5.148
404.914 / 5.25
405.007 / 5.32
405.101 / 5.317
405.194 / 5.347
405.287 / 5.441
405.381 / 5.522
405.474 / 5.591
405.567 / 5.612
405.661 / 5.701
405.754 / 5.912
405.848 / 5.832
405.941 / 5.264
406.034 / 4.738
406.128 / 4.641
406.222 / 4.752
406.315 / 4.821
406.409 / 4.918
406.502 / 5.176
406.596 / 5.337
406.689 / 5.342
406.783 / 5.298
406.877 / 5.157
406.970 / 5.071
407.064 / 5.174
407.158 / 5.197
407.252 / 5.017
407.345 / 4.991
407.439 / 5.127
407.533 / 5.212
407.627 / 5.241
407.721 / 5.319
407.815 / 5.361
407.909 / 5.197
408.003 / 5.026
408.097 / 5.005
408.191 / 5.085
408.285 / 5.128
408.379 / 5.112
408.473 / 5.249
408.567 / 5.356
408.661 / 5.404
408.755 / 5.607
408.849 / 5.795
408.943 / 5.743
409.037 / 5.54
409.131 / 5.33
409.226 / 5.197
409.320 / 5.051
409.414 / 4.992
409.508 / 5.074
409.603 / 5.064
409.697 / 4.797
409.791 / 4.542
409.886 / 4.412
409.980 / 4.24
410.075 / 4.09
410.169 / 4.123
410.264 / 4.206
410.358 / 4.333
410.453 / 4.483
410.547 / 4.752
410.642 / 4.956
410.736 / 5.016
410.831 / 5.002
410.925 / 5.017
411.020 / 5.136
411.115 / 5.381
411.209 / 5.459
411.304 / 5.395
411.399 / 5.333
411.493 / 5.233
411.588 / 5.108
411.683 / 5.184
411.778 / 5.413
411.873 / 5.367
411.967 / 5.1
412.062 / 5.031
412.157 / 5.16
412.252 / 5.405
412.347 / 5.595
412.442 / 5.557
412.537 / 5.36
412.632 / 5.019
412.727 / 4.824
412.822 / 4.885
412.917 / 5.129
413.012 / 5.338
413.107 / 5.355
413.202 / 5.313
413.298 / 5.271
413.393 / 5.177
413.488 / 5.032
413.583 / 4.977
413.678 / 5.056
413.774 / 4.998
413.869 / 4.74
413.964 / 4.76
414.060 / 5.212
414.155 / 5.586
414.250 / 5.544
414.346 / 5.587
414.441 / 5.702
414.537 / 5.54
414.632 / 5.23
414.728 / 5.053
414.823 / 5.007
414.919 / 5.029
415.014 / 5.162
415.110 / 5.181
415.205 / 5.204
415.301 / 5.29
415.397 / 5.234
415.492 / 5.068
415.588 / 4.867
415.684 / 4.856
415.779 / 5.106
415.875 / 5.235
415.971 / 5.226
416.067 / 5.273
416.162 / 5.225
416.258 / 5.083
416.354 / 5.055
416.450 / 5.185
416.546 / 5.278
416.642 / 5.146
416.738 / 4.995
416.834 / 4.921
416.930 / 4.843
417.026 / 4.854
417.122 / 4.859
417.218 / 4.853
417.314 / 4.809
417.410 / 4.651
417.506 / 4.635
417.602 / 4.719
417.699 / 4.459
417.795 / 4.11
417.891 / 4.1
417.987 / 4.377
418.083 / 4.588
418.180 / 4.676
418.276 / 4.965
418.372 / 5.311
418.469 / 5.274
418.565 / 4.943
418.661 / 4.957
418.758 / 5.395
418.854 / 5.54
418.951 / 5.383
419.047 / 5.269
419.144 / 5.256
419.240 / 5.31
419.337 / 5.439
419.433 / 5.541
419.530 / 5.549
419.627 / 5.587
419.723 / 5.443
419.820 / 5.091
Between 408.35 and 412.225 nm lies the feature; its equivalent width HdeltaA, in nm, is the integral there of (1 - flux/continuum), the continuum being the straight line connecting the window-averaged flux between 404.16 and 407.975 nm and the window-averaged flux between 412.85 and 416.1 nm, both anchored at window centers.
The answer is 0.12 nm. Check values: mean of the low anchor 5.24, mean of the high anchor 5.18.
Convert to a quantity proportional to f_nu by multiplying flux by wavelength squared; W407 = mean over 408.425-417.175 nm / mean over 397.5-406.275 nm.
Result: 1.05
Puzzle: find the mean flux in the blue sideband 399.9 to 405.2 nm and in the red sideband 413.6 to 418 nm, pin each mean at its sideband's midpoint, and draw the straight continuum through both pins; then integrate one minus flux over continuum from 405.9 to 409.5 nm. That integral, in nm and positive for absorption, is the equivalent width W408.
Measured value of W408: 0.032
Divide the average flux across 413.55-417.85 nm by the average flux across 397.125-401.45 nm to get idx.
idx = 1.1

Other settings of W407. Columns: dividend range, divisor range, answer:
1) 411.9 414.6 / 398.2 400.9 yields 1.09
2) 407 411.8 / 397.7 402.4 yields 1.03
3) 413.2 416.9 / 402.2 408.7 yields 1.03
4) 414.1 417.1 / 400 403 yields 1.02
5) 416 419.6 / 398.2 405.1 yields 1.03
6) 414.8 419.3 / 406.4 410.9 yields 1.03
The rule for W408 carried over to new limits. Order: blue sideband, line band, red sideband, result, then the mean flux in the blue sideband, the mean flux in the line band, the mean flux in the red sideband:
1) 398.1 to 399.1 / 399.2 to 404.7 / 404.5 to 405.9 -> -0.32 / 4.75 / 5.36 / 5.39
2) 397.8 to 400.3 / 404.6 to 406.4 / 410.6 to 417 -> -0.09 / 4.9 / 5.27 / 5.18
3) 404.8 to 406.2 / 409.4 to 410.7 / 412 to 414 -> 0.16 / 5.37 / 4.57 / 5.14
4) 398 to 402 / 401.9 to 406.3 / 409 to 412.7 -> -0.16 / 5.21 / 5.32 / 5.01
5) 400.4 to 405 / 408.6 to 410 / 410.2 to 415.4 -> 0.02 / 5.36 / 5.14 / 5.15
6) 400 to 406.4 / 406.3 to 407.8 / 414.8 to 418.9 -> 0.02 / 5.35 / 5.16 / 4.97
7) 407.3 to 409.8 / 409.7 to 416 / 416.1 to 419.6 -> 0.04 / 5.22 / 5.08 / 4.99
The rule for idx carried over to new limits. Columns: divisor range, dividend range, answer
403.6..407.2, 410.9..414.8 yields 0.99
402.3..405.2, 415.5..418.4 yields 0.92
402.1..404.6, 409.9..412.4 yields 0.94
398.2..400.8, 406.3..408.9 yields 1.02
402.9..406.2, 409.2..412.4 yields 0.93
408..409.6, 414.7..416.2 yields 0.97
